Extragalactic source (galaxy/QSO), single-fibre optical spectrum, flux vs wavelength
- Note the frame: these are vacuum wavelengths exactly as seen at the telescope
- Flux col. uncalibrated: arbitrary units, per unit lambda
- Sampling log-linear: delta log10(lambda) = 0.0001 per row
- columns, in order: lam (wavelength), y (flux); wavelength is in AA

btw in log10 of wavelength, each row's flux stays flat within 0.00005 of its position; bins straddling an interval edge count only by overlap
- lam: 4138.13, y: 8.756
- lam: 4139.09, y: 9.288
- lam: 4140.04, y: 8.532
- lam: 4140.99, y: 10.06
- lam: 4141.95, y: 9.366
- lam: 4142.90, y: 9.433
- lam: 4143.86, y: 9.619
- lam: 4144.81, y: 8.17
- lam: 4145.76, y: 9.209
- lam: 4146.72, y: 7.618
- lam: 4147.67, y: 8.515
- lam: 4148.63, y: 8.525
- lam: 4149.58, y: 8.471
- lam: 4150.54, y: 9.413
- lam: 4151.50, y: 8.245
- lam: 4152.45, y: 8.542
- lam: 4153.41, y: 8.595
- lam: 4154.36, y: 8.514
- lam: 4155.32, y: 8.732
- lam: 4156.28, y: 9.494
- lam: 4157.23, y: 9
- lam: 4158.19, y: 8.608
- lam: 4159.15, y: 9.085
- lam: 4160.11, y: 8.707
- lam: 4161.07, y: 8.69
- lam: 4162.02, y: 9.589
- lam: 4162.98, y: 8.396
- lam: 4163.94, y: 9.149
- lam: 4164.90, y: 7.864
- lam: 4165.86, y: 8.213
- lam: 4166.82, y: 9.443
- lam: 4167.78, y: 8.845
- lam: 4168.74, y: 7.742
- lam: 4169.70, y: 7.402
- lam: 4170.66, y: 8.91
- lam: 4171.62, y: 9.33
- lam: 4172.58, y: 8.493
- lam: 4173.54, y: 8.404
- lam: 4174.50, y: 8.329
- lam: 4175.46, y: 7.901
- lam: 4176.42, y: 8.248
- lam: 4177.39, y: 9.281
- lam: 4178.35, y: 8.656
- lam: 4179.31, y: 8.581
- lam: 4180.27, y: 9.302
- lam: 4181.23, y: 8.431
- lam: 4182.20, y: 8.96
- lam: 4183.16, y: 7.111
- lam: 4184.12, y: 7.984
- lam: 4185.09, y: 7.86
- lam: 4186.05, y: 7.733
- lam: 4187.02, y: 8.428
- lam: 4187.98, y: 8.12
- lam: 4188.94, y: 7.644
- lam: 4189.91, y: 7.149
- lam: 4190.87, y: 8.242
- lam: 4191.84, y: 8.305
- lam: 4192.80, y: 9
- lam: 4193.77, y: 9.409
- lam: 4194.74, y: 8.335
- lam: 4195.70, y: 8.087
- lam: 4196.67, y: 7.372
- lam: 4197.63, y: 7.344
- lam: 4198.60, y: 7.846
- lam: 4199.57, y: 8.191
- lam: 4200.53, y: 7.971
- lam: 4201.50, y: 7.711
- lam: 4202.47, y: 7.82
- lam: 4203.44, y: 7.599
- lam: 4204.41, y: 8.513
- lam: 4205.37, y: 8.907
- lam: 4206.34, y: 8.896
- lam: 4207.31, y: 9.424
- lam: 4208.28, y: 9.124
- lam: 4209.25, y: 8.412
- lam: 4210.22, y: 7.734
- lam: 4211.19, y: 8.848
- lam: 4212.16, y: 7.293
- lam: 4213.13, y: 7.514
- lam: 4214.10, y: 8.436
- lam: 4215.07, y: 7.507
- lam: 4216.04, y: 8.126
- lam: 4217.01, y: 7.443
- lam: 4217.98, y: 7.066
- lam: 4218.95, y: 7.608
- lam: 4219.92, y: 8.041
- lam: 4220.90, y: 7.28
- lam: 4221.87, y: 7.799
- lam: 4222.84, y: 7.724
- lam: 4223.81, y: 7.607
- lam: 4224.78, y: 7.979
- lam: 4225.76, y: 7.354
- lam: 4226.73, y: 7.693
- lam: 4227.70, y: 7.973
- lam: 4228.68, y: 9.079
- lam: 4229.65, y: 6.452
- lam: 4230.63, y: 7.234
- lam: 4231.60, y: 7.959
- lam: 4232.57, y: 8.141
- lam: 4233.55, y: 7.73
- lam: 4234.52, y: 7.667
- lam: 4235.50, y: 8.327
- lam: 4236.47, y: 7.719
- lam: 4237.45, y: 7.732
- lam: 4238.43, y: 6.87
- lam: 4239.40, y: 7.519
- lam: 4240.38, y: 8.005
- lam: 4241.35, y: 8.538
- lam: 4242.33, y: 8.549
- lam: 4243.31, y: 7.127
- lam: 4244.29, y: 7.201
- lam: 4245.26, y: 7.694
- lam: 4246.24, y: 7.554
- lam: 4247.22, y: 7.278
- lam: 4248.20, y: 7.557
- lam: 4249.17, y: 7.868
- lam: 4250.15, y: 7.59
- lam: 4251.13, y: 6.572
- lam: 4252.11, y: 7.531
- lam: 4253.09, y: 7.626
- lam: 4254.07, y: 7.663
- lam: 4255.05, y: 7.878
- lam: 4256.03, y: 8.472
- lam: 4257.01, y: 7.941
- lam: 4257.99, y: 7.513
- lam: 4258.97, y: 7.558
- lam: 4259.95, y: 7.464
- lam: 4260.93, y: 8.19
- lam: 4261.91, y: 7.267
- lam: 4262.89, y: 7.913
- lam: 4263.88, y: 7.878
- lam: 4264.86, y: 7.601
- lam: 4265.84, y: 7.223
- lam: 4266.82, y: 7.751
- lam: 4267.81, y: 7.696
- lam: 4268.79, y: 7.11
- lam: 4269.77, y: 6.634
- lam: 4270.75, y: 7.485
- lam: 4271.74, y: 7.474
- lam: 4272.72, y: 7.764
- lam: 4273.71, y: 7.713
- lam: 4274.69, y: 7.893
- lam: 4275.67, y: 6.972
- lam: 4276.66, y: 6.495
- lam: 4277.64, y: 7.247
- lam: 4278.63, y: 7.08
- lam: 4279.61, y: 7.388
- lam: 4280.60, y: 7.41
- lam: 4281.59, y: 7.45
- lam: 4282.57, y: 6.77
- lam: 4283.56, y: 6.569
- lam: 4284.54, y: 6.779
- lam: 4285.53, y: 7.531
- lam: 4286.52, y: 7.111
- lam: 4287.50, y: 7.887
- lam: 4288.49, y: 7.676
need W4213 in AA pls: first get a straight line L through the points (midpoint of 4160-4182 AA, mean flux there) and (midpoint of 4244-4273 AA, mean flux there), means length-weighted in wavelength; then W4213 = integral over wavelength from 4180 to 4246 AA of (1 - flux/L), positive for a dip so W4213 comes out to 1.2 AA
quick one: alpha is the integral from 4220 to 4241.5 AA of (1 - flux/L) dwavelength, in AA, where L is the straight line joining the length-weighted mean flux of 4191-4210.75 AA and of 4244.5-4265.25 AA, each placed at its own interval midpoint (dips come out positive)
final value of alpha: 0.5 AA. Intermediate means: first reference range 8.3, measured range 7.74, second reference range 7.64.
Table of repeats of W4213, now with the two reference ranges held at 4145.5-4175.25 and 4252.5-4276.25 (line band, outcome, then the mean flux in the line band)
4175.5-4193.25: 0.3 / 8.27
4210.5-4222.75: 0.5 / 7.75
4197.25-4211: -0.1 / 8.27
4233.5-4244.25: 0.1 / 7.77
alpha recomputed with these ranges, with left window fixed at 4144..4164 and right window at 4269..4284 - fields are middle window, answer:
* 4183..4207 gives 0.4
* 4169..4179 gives 0.0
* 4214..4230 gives 0.4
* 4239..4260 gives -0.3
